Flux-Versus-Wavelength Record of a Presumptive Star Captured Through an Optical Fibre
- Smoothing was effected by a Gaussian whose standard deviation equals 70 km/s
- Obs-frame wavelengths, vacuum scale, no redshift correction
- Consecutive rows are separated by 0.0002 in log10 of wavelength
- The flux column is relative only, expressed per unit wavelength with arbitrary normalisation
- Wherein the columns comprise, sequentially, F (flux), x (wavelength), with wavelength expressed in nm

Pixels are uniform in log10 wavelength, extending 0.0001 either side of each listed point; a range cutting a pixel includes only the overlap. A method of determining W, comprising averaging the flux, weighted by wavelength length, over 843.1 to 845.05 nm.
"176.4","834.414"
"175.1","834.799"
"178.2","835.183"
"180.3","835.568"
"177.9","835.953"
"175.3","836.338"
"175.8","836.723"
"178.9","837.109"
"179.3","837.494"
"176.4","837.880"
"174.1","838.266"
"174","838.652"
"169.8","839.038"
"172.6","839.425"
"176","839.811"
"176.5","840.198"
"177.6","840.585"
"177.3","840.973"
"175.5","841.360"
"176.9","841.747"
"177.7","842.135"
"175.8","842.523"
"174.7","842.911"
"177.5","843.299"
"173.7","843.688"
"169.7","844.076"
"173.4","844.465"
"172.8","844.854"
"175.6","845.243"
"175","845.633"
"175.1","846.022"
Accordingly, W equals 173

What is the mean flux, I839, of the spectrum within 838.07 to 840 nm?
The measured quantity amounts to 173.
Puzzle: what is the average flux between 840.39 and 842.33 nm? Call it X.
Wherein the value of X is 177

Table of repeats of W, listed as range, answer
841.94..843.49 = 176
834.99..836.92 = 177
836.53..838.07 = 178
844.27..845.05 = 173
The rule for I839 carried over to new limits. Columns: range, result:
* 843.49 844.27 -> 172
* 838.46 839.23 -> 172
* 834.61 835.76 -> 178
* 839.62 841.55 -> 177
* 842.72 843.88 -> 175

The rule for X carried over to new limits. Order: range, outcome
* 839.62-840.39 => 176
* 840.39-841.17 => 177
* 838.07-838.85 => 174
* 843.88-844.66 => 172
